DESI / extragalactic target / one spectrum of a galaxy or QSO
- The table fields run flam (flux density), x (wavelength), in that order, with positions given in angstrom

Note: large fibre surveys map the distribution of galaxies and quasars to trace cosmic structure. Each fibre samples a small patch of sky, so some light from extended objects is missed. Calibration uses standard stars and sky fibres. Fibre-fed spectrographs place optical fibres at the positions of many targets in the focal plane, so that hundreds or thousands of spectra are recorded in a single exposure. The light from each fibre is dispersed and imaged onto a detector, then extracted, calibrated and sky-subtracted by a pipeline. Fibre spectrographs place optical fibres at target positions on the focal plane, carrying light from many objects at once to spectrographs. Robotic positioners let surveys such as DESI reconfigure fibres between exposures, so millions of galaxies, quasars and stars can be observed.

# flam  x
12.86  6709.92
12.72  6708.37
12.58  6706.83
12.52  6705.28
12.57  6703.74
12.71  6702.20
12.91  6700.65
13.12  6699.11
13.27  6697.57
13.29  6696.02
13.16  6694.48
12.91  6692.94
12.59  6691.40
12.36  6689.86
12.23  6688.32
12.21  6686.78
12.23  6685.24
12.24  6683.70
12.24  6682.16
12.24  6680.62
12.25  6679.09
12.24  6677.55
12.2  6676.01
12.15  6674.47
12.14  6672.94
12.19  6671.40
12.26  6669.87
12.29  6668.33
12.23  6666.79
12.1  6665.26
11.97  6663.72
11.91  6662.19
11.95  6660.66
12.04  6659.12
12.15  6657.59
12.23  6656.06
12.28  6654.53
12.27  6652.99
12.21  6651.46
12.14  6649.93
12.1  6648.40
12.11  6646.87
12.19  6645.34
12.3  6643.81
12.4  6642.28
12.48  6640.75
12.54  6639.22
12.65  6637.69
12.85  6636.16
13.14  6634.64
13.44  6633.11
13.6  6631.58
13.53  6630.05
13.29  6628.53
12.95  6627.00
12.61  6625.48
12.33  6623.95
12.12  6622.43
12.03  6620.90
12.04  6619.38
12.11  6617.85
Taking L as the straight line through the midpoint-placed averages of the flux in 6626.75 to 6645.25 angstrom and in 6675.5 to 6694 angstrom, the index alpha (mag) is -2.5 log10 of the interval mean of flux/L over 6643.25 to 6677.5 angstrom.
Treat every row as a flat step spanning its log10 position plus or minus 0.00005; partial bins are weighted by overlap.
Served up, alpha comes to 0.041 mag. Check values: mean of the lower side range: 12.9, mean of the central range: 12.2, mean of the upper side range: 12.3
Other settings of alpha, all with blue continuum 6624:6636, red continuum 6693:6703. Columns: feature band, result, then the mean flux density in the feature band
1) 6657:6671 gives 0.09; 12.1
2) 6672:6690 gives 0.07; 12.2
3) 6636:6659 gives 0.07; 12.3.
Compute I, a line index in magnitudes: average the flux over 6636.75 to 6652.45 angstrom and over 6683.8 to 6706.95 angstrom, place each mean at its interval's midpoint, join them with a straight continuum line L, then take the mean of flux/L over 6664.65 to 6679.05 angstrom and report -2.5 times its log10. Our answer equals 0.03 mag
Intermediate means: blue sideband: 12.3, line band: 12.2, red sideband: 12.7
